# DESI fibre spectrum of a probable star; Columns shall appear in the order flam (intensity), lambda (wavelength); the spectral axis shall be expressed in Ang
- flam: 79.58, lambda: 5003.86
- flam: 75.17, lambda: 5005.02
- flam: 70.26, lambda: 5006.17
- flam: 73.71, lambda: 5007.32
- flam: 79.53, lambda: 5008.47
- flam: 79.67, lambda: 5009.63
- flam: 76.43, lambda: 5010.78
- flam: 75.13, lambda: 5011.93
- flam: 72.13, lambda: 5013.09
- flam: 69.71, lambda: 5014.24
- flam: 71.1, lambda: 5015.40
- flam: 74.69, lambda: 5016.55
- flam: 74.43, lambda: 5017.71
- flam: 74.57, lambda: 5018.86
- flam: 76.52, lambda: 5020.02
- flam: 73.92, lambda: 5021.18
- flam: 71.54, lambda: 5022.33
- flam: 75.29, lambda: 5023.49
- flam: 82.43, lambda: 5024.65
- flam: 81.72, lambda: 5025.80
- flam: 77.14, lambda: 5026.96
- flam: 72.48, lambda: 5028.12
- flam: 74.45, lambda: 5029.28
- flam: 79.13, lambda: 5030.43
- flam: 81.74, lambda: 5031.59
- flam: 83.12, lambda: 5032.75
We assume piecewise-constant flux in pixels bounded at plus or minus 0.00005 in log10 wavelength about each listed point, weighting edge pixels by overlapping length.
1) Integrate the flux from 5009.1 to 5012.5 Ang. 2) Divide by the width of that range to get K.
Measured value 77.2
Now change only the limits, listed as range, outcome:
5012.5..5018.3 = 72.4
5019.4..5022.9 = 74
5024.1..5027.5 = 80.6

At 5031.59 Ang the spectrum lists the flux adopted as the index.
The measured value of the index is 81.74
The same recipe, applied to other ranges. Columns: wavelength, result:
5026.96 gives 77.14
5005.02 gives 75.17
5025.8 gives 81.72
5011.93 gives 75.13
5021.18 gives 73.92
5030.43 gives 79.13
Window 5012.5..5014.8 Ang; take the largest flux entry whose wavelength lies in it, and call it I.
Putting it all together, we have 72.13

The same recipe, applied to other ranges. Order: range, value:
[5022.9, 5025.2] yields 82.43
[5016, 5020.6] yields 76.52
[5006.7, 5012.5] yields 79.67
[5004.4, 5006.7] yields 75.17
